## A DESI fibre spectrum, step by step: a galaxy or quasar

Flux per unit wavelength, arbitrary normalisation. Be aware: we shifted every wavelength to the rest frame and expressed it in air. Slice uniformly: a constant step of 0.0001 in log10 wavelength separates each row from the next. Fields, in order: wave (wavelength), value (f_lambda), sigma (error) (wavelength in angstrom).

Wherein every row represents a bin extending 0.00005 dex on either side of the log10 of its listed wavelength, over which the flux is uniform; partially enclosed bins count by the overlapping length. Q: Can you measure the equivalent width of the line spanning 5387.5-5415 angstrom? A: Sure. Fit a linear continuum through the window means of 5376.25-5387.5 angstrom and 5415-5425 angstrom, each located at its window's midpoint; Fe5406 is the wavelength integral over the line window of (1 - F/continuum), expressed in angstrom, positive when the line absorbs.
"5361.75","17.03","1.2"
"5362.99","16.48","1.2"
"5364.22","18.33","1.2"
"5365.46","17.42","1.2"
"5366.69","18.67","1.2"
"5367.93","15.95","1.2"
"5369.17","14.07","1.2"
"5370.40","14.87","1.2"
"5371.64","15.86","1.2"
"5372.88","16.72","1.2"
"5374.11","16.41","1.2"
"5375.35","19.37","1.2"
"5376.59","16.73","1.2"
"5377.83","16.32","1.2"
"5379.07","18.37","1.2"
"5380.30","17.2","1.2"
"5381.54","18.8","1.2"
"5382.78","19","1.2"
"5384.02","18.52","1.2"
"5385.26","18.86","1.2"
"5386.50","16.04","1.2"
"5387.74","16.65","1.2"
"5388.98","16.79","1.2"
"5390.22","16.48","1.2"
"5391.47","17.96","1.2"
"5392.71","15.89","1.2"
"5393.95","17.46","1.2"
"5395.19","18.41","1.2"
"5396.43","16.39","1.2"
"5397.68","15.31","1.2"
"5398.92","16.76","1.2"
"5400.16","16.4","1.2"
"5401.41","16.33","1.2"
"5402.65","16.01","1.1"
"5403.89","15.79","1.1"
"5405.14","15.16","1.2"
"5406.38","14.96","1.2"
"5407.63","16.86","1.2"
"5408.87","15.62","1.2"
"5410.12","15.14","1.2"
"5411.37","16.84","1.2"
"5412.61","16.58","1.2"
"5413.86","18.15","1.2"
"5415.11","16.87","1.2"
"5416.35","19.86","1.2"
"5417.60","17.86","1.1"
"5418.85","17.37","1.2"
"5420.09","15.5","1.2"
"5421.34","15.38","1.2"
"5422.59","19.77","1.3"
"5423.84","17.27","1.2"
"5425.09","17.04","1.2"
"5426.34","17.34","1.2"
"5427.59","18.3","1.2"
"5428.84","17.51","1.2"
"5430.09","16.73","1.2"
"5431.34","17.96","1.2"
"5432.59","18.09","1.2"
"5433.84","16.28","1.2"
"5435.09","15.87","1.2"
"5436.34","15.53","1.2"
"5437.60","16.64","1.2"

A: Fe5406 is 1.8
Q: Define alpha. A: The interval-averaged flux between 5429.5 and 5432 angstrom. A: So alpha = 17.4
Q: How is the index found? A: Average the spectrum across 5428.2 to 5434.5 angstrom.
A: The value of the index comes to 17.3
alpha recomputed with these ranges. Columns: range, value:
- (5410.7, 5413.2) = 16.7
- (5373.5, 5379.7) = 17.4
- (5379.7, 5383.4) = 18.3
